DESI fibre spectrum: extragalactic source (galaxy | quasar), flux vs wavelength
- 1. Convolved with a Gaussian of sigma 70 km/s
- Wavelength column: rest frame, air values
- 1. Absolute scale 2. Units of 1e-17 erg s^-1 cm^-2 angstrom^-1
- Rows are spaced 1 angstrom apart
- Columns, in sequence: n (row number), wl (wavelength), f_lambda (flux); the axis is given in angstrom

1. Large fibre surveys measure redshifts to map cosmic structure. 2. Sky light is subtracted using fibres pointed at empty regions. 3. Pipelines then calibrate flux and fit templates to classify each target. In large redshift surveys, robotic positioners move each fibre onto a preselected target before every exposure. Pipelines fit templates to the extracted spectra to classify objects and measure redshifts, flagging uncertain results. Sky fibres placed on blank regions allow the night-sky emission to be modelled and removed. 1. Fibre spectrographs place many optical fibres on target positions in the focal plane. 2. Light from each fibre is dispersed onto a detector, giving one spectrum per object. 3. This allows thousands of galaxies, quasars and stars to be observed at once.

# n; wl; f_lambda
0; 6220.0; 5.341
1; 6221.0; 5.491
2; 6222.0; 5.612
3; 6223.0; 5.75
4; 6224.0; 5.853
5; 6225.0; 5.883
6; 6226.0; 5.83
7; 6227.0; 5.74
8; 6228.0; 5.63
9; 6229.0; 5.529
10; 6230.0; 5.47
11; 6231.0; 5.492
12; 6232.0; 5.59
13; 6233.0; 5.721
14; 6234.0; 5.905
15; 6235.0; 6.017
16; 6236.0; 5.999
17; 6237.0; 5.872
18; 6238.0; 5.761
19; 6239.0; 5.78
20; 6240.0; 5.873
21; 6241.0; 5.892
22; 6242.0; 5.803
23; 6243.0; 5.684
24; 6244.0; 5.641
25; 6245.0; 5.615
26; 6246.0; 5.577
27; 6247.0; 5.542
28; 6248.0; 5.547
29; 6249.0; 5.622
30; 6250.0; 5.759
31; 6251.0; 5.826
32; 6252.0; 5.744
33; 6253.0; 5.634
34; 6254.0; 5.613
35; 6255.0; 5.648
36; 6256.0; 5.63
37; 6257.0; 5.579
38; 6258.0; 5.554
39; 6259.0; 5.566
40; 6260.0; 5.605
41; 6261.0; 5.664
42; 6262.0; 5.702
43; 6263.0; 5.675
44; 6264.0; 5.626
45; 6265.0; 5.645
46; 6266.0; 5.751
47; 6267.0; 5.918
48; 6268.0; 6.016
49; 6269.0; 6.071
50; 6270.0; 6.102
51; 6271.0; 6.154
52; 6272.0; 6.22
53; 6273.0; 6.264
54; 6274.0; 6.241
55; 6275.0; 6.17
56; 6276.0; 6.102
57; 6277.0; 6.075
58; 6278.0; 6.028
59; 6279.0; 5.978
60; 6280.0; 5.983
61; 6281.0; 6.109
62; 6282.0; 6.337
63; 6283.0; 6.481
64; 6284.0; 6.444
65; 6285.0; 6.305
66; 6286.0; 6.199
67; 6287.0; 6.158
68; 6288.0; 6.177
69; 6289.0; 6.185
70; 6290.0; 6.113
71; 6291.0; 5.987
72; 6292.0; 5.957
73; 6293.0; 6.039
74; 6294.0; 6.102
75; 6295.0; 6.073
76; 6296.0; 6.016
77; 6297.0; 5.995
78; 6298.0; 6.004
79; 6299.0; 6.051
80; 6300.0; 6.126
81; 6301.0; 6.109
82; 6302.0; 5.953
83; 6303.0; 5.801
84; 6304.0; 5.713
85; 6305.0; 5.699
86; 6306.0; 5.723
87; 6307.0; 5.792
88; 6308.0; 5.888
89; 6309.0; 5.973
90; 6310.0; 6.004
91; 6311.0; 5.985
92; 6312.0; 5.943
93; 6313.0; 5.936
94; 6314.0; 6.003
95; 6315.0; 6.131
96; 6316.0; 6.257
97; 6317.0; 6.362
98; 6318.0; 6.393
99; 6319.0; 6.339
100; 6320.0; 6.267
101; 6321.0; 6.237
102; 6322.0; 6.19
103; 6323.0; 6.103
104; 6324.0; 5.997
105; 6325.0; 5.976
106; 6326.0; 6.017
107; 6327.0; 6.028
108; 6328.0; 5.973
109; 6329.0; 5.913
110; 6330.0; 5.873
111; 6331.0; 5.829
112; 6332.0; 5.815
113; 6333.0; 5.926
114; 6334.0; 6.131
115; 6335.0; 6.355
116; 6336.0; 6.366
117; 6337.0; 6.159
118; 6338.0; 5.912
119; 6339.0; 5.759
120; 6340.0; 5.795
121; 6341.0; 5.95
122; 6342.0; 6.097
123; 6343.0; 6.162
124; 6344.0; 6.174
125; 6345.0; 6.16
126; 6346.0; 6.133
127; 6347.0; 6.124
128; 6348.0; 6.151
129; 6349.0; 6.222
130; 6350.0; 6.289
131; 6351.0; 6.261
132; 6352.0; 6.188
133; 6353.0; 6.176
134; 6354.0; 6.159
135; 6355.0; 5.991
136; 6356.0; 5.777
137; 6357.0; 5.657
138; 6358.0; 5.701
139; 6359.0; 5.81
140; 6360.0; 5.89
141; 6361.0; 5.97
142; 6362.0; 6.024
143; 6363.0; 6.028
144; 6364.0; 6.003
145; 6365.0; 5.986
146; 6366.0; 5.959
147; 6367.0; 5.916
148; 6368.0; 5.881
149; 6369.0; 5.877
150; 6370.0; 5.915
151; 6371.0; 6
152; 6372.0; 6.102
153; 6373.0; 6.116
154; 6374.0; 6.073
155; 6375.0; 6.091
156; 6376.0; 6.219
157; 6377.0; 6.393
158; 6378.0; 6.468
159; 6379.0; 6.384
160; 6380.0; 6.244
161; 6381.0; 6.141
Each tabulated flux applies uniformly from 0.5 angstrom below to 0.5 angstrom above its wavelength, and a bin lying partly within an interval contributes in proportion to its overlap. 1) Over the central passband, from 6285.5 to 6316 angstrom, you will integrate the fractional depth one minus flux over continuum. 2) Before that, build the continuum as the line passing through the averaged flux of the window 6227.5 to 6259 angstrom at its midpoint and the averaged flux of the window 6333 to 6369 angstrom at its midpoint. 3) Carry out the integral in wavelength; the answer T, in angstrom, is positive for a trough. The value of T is -0.6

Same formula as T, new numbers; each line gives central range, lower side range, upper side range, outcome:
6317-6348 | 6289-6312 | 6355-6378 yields -0.54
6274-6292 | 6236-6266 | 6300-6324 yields -0.90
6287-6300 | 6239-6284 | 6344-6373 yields -0.35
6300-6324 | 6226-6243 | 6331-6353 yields -0.14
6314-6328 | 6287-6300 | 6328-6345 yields -0.30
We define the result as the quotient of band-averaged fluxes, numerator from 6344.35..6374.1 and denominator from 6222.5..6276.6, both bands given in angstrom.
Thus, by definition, 1.04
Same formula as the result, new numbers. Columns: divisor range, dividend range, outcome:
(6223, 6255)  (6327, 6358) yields 1.06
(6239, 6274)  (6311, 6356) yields 1.06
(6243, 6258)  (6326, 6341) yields 1.06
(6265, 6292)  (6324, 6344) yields 0.98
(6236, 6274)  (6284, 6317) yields 1.04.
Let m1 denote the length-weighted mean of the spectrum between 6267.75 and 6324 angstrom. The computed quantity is 6.09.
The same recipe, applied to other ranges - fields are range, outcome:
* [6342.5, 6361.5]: 6.05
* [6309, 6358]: 6.07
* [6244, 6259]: 5.63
